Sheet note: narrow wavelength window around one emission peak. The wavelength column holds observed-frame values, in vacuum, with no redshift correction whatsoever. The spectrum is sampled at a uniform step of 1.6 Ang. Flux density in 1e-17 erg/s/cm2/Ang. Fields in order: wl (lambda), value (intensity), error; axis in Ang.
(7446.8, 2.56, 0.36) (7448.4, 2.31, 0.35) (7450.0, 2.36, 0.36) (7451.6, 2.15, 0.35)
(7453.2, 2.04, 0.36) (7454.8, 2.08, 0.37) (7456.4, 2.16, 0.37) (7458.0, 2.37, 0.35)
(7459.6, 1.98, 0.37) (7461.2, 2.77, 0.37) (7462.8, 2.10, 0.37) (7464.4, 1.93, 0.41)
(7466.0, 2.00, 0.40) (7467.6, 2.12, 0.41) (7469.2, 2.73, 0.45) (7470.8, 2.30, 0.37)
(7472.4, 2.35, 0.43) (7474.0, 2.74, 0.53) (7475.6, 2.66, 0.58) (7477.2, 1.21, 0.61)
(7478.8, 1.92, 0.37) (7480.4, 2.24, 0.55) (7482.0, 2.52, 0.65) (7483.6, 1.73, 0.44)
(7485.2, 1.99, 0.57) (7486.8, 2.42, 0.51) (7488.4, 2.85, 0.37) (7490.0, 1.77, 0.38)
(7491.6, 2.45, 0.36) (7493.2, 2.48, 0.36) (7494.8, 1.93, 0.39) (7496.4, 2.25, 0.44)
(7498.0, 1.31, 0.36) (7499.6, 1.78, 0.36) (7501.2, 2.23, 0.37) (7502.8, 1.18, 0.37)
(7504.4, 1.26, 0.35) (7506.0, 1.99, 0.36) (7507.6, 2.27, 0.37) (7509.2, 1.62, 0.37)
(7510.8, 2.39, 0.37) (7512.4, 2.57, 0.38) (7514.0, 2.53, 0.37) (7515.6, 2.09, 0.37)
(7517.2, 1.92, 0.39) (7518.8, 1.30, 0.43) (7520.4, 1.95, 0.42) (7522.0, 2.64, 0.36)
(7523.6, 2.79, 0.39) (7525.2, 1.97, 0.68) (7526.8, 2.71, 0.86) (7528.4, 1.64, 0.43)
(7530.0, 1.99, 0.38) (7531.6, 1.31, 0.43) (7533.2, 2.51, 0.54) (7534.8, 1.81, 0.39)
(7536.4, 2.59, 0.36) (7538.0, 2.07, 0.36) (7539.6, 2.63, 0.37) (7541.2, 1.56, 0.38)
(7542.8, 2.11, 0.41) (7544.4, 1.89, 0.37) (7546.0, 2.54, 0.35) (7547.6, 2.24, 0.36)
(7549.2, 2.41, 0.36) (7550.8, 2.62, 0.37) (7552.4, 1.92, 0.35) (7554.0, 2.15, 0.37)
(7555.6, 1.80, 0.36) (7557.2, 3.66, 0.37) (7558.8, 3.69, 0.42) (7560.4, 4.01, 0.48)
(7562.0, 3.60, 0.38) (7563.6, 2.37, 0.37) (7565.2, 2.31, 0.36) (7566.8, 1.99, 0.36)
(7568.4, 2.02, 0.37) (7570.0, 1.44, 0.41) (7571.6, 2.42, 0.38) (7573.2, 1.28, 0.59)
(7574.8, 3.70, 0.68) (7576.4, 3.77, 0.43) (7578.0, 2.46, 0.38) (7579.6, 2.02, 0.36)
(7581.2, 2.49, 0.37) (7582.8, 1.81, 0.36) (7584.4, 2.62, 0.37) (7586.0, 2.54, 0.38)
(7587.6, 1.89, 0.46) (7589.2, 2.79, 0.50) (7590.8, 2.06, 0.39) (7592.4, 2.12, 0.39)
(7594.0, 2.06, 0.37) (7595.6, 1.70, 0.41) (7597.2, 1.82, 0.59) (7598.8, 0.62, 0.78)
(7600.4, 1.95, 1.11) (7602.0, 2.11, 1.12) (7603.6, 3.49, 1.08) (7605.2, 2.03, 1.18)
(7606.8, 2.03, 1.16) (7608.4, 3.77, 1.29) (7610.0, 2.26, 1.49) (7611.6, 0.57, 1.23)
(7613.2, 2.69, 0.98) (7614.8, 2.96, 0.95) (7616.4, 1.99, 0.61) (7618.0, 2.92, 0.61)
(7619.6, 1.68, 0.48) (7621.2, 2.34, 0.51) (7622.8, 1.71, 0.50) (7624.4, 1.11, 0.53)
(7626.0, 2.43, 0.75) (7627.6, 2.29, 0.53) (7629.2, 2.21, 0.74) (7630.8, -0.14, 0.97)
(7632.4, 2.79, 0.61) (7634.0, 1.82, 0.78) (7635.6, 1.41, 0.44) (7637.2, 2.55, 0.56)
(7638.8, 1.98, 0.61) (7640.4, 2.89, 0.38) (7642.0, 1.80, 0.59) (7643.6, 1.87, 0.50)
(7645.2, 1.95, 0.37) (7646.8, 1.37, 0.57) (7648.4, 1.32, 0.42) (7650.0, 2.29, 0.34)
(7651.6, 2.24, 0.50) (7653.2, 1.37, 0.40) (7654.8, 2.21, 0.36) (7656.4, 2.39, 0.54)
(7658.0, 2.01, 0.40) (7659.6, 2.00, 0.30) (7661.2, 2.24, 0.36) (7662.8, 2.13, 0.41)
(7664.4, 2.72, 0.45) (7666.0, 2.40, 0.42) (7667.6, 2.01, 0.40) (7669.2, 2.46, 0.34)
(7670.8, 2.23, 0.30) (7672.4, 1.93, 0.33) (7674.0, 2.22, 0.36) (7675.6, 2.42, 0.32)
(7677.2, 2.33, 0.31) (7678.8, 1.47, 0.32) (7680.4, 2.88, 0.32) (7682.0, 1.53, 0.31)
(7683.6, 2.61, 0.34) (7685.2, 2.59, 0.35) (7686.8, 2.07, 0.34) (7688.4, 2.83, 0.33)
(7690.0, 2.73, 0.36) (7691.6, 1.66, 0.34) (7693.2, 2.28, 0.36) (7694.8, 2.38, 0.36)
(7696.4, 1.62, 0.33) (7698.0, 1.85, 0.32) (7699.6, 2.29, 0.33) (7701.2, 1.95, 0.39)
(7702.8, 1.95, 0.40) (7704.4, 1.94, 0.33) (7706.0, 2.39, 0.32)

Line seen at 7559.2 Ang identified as [S II] 6716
